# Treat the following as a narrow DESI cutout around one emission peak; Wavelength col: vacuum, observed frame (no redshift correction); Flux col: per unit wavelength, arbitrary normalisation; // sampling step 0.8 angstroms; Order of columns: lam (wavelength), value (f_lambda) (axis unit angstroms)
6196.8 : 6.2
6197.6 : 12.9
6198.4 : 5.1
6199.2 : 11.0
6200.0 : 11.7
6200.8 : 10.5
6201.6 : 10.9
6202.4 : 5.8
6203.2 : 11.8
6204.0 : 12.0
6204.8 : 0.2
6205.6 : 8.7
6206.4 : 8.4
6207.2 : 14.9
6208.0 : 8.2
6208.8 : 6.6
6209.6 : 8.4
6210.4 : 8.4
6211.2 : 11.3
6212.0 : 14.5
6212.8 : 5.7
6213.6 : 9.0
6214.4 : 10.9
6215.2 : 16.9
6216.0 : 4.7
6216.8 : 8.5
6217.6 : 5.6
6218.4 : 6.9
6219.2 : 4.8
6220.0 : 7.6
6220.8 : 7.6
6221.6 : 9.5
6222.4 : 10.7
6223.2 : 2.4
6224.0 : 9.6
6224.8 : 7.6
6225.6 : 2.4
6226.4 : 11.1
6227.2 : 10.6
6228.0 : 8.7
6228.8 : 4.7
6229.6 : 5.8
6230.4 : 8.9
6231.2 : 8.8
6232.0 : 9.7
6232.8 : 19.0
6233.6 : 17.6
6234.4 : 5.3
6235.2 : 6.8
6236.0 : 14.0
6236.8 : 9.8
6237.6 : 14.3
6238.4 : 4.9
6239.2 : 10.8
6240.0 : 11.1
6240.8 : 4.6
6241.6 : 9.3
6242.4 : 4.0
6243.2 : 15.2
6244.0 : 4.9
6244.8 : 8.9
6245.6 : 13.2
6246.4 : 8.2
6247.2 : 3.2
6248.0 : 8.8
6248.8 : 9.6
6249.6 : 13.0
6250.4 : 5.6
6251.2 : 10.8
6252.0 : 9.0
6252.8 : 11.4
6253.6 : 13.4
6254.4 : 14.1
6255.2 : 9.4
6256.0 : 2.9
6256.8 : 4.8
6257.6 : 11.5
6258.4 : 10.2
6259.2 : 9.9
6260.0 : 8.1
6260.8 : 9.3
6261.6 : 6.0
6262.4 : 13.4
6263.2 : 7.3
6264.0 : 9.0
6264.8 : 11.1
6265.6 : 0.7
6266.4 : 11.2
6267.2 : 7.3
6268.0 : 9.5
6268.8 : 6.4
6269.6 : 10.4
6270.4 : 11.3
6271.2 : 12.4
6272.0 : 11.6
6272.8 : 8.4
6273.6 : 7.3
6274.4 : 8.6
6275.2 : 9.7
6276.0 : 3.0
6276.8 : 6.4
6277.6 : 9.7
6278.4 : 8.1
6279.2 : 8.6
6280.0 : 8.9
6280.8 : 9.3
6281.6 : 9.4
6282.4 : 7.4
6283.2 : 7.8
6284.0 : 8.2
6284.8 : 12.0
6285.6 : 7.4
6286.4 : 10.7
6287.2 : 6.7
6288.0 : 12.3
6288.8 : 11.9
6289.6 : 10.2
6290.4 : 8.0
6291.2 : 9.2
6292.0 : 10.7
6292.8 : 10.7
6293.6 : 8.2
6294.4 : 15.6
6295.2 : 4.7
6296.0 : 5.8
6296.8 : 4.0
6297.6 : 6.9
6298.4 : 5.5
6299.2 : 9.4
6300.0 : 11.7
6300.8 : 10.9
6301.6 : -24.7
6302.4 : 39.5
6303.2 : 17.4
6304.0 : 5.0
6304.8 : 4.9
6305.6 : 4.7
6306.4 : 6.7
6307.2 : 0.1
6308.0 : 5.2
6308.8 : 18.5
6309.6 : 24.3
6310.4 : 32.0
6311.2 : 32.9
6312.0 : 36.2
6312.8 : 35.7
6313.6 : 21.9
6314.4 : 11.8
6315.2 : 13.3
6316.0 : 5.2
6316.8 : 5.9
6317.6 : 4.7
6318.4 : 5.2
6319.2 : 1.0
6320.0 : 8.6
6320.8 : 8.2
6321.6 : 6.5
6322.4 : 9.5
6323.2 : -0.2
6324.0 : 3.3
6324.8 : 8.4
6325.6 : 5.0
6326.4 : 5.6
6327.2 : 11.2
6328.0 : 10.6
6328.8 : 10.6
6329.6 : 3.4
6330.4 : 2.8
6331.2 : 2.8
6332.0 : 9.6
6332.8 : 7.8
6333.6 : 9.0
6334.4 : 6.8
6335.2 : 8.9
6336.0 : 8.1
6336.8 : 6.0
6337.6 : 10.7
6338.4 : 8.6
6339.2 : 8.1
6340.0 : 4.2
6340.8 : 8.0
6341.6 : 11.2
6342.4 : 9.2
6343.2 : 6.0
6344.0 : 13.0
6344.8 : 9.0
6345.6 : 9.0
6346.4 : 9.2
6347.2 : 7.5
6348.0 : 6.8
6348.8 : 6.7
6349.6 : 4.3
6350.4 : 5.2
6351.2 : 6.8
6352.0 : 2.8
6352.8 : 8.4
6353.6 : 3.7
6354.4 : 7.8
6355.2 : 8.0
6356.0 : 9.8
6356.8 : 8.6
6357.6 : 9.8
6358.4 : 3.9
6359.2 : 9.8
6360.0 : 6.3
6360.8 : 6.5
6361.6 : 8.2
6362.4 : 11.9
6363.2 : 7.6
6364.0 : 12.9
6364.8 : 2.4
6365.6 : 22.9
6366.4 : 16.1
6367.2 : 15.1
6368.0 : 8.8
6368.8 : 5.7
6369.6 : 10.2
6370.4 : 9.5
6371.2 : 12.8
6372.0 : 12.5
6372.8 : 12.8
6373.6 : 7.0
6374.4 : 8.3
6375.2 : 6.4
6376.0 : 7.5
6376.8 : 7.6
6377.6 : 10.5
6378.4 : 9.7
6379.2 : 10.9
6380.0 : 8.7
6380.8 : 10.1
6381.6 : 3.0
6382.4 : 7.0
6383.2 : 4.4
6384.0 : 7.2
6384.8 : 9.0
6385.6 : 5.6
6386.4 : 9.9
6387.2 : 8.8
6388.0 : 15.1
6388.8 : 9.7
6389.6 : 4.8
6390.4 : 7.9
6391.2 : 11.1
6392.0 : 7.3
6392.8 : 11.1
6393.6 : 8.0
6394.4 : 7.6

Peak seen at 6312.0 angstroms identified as H-beta 4861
